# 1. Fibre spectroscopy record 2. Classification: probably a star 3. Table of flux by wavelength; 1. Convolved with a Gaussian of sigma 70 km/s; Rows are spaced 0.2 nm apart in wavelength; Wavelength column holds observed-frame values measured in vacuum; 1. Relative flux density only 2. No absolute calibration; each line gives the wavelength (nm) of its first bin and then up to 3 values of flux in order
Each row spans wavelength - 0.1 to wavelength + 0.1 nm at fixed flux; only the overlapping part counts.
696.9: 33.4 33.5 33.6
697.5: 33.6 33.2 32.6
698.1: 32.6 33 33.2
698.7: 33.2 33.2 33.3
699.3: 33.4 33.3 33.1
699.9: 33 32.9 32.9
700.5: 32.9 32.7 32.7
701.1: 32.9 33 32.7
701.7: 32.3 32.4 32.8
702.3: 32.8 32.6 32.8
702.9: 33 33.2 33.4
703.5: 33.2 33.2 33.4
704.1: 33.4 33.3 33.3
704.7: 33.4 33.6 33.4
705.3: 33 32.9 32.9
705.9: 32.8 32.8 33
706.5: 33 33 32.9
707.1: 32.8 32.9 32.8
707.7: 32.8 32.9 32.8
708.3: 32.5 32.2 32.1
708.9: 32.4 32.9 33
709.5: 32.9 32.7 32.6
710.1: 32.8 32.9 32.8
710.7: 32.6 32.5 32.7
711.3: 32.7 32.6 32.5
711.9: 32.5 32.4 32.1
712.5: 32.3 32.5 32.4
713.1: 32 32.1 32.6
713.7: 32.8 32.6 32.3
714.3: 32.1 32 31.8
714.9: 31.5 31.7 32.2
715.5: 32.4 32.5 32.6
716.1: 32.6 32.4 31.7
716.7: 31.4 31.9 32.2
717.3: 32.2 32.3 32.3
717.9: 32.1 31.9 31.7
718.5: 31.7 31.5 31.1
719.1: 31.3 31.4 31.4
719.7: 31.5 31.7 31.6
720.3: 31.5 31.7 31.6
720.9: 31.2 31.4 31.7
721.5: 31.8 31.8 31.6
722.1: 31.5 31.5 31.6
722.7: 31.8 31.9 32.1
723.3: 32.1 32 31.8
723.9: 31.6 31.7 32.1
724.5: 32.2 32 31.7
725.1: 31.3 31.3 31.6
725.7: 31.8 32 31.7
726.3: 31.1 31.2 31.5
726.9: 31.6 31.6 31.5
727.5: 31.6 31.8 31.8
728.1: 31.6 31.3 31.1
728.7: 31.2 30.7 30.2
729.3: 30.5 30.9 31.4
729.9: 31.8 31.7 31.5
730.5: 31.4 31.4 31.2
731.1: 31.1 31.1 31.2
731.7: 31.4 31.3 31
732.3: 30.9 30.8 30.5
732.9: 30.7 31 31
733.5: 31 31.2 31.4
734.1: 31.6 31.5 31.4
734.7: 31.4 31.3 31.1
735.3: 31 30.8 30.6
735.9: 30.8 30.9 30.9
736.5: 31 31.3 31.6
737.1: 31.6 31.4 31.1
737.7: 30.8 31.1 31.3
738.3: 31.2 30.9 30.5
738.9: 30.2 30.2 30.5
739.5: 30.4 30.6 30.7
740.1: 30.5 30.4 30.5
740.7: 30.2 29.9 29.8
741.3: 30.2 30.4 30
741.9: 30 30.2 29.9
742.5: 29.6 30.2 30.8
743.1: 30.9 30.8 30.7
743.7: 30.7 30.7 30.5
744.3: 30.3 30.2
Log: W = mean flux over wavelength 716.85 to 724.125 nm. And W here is 31.7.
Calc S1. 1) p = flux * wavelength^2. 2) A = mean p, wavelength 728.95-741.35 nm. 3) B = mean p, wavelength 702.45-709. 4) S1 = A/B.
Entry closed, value 1.0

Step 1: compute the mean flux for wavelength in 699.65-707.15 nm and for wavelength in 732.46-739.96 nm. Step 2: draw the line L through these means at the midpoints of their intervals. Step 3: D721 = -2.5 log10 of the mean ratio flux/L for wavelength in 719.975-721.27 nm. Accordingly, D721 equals 0.01 mag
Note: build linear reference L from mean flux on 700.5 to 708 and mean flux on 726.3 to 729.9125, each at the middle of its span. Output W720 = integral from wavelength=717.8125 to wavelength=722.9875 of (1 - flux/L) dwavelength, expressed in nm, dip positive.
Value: 0.04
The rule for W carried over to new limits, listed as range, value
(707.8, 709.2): 32.5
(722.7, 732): 31.5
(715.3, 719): 32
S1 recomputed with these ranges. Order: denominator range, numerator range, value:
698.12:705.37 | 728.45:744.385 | 1.03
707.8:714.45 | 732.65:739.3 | 1.02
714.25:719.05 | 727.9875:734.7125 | 1.01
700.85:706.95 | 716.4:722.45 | 1.00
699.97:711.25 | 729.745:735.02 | 1.02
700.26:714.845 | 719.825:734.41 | 1.01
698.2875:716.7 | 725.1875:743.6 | 1.02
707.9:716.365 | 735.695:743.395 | 1.02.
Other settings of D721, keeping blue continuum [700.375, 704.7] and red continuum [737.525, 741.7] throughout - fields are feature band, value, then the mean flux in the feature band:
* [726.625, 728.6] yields -0.01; 31.5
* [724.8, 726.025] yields -0.01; 31.6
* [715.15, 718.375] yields 0.00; 32.1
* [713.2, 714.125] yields -0.01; 32.5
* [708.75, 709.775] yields -0.01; 32.7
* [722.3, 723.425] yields -0.01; 31.9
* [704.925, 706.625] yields -0.01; 33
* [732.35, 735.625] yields -0.01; 31.1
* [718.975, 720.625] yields 0.01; 31.5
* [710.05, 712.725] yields -0.01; 32.6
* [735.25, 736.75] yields -0.01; 30.9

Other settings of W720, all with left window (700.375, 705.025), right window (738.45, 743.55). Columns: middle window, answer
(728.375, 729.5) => 0.01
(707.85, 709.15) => 0.00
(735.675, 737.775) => -0.03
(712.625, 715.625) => 0.00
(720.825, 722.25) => 0.01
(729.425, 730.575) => -0.01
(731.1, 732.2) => -0.01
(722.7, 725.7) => -0.03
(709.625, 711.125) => -0.01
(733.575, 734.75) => -0.02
